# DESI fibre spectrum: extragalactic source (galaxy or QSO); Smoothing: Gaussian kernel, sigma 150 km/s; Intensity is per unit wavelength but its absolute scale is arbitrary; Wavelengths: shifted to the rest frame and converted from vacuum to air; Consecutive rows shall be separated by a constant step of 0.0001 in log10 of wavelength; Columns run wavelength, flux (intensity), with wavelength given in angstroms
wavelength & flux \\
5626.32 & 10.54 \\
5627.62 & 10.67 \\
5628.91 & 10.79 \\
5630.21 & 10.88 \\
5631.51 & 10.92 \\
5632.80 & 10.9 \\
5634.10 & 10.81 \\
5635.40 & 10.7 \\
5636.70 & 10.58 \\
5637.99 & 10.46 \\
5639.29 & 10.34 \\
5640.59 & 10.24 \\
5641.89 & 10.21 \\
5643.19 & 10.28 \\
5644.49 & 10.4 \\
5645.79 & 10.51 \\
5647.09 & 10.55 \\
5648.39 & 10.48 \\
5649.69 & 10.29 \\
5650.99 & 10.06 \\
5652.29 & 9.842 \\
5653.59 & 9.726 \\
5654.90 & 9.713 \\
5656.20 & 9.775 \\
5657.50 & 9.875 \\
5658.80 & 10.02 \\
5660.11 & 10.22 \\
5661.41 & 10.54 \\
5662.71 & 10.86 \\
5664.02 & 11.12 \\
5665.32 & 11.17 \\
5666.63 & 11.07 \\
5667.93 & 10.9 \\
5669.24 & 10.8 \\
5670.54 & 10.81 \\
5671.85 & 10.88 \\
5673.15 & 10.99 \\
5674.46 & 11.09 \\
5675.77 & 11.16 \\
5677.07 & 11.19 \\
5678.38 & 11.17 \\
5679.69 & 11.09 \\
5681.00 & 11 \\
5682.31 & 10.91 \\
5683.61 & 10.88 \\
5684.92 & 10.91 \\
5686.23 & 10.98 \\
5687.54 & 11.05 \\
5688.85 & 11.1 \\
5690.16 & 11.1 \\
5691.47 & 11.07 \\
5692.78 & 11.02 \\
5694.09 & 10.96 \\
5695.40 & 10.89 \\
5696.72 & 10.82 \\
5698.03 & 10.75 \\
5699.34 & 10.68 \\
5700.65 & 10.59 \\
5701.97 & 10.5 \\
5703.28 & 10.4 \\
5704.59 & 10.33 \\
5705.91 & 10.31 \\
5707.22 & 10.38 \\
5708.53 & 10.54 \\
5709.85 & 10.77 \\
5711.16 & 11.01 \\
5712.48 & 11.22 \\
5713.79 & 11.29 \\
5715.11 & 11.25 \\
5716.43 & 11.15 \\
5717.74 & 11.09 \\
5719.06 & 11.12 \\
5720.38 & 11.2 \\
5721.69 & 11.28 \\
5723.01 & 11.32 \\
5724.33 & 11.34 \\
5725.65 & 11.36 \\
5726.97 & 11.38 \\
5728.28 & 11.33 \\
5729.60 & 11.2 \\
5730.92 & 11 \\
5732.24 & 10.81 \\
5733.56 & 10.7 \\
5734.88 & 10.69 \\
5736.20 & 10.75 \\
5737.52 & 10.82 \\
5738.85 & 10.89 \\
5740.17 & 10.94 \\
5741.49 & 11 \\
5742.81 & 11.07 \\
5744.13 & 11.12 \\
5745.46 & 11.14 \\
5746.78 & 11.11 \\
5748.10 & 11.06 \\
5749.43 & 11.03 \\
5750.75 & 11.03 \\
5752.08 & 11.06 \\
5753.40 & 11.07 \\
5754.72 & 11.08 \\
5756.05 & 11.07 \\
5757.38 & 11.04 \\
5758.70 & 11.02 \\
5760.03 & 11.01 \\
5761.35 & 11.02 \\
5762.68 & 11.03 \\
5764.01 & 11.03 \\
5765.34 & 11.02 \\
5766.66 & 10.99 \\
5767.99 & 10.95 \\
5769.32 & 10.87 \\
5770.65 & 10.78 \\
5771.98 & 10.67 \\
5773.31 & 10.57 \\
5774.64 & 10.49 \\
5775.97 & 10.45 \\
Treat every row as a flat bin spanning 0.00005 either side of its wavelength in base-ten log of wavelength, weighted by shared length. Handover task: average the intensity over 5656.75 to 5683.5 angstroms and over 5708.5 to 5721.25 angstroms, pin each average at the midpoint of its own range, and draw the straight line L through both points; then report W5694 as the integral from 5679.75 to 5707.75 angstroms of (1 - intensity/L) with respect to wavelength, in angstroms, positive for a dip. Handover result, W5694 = 0.4 angstroms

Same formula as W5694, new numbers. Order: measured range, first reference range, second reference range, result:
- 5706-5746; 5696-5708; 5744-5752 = -0.8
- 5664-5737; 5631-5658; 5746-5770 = -2.0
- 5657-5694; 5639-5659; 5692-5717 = -1.6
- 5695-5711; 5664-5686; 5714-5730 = 0.8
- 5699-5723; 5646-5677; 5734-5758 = -0.1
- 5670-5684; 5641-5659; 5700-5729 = -0.7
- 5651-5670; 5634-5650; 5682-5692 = 0.5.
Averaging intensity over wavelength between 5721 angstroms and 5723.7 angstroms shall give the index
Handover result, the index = 11.3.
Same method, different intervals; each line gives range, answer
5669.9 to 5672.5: 10.8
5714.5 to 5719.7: 11.2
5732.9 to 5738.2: 10.7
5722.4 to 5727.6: 11.3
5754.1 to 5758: 11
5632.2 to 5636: 10.8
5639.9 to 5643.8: 10.2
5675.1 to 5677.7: 11.2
